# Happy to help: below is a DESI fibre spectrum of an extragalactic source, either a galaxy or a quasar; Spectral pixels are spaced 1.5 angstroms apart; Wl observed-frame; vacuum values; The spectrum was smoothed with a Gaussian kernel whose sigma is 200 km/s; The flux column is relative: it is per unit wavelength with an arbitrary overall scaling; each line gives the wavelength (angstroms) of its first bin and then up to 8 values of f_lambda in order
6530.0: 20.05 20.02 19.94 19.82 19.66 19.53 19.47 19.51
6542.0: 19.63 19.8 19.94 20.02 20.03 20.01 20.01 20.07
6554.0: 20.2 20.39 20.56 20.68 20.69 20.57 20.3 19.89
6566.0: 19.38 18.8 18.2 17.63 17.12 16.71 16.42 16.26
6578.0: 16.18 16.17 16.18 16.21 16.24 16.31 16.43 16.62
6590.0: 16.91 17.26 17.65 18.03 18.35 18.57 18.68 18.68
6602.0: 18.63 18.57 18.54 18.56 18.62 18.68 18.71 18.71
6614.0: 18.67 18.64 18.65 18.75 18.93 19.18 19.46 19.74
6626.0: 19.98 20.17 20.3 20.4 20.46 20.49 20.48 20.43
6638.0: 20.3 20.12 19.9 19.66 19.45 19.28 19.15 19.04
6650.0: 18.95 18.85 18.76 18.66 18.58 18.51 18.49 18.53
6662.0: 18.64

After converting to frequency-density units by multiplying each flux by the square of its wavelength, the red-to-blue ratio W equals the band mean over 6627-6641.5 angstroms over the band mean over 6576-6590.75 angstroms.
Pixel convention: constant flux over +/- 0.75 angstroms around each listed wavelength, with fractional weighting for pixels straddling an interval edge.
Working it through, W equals 1.26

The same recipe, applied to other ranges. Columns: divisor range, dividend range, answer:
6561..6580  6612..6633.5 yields 1.10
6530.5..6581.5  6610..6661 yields 1.04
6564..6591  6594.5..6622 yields 1.10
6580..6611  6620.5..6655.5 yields 1.13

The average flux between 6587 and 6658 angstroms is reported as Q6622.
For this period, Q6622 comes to 19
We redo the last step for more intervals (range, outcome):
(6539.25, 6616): 18.5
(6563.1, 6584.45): 17.3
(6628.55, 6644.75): 20.2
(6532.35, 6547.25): 19.7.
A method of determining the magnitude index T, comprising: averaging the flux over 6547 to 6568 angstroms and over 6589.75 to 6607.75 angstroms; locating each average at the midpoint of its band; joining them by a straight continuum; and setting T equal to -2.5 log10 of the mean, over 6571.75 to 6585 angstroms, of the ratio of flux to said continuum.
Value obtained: 0.17 mag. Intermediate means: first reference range 20.1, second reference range 18.2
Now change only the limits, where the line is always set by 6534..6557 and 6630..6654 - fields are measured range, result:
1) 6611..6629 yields 0.031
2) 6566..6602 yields 0.149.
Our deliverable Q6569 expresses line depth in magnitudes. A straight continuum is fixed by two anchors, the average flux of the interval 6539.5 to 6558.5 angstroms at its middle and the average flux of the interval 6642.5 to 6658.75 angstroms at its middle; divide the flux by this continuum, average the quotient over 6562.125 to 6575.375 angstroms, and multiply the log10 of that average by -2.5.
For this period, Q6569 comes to 0.08 mag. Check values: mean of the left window 20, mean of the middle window 18.3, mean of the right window 18.9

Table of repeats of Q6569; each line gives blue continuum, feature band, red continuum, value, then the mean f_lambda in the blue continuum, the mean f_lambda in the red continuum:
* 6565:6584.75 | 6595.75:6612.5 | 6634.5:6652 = -0.03 mag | 17.1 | 19.6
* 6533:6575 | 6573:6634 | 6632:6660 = 0.07 mag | 19.5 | 19.4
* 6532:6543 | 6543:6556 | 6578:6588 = -0.07 mag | 19.7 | 16.3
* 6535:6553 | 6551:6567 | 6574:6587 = -0.11 mag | 19.8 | 16.3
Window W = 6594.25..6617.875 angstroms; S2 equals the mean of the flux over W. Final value 18.6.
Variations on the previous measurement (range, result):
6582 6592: 16.6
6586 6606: 17.9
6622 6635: 20.1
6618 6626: 19.3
